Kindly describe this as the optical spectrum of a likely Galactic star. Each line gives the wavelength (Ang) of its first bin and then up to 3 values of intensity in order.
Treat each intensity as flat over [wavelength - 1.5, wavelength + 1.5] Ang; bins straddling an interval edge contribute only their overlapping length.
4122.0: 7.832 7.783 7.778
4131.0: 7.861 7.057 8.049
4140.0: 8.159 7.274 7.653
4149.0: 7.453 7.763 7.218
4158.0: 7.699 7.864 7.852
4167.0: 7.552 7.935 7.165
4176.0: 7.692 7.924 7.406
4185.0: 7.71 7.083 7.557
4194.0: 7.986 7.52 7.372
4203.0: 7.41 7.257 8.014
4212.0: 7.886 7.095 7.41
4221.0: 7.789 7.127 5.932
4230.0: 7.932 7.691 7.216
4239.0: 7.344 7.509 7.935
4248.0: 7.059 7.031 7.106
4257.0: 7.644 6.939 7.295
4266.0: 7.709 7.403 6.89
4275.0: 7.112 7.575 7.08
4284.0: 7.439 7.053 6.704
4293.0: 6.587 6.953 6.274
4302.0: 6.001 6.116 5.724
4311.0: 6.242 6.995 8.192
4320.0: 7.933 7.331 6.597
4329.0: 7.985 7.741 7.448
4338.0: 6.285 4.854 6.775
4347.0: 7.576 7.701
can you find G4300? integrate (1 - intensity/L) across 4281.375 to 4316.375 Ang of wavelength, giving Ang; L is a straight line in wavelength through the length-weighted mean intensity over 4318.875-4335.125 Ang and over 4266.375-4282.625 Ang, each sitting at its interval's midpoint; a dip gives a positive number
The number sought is 3.6 Ang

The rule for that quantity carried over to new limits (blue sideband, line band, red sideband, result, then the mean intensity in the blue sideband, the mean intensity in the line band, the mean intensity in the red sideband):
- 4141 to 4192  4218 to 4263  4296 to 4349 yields -0.5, 7.58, 7.31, 6.84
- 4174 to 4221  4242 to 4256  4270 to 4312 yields -0.4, 7.56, 7.32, 6.71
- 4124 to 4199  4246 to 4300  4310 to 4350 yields 1.3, 7.64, 7.12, 7.11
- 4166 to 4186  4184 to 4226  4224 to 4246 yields -0.1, 7.63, 7.49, 7.34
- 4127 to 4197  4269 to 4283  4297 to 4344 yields -0.4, 7.64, 7.2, 6.78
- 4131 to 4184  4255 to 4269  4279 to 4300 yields -0.7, 7.64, 7.39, 6.9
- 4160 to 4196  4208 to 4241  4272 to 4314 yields -0.6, 7.64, 7.4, 6.7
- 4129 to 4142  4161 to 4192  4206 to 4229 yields -0.2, 7.76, 7.6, 7.33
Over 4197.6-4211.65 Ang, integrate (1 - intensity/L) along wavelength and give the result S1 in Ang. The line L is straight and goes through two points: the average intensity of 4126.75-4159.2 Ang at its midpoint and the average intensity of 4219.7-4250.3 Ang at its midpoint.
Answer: -0.2 Ang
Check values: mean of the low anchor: 7.63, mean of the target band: 7.54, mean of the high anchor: 7.34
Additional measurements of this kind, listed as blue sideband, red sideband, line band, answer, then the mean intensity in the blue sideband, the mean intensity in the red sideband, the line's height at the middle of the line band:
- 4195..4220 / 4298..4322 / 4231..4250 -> -0.5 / 7.51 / 6.71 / 7.25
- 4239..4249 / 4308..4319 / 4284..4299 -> 0.7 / 7.5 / 6.99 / 7.15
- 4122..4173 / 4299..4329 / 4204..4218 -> -0.4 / 7.67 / 6.83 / 7.35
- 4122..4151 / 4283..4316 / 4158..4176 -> -0.5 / 7.68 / 6.56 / 7.47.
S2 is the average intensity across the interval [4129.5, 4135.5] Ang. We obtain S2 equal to 7.46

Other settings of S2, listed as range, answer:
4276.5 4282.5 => 7.33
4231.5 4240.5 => 7.42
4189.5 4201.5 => 7.61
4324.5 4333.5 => 7.44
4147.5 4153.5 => 7.61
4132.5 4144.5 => 7.63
